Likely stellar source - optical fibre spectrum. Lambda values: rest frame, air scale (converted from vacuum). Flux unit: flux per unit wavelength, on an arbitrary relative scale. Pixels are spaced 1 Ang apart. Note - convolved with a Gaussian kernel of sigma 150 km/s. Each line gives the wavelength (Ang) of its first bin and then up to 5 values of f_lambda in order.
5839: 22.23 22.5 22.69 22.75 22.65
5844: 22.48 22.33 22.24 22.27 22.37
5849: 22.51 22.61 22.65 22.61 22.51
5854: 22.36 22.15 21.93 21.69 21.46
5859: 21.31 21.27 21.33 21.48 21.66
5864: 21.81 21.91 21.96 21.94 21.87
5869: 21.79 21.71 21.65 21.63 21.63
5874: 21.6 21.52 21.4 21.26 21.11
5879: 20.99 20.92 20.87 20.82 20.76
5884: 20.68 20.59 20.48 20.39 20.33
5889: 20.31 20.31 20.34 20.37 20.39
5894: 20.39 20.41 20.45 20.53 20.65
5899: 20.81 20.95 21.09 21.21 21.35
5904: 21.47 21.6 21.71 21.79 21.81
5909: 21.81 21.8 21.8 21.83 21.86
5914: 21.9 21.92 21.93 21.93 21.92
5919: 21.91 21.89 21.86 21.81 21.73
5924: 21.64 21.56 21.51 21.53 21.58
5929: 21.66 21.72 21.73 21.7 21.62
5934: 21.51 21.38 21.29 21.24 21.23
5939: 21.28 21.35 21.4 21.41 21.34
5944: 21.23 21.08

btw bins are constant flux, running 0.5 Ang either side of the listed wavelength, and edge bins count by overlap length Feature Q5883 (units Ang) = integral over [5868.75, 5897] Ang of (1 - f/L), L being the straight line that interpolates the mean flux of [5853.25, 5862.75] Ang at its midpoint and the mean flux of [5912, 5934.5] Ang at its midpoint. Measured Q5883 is 1.1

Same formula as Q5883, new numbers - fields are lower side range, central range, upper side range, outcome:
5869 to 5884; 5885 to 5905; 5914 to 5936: 0.7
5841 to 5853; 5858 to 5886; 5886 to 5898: -0.1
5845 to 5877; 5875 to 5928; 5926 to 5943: 1.1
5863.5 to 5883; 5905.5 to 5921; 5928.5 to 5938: -0.3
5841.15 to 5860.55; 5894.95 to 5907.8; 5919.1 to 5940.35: 0.4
